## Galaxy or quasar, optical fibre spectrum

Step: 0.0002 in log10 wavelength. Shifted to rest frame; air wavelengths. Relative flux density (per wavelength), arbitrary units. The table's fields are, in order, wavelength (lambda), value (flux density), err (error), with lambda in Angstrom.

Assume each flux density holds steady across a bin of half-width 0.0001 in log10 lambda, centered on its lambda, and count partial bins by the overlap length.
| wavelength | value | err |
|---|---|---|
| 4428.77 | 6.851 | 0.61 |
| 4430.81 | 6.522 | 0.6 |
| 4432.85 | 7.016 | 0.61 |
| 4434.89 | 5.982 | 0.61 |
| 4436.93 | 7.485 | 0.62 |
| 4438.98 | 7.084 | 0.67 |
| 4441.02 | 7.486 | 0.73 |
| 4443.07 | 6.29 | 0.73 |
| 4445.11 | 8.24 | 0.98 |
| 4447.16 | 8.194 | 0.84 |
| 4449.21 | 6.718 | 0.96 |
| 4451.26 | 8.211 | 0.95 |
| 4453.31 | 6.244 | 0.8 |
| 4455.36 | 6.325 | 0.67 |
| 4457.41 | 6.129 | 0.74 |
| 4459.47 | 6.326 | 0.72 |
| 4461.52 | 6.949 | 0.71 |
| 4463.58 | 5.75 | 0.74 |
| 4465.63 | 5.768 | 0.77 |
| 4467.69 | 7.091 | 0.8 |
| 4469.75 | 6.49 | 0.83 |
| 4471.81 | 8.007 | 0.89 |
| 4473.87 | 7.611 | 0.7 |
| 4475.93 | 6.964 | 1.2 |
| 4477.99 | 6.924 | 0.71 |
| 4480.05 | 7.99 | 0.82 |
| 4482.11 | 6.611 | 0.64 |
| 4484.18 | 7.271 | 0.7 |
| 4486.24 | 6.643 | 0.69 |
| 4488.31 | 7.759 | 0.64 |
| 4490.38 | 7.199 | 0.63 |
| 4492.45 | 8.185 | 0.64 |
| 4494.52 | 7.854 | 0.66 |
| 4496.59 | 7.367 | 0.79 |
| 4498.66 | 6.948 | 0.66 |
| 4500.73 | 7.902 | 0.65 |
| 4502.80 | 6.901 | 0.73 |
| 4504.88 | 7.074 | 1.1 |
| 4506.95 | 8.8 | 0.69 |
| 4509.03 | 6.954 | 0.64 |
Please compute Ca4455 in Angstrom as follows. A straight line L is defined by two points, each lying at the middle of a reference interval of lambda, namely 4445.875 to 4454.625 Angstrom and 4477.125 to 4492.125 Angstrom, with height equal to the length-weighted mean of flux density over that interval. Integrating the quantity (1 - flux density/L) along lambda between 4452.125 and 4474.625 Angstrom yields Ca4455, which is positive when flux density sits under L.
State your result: 2.1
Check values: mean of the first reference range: 7.33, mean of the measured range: 6.61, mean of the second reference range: 7.25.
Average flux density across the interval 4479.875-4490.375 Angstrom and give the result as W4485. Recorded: 7.19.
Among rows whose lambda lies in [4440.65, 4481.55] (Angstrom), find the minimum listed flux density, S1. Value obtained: 5.75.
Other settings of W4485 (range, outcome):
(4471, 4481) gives 7.49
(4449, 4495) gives 7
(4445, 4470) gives 6.76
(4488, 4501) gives 7.57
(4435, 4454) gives 7.28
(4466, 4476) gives 7.16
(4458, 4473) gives 6.62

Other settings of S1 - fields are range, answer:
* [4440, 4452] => 6.29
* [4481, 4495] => 6.611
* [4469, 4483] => 6.49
